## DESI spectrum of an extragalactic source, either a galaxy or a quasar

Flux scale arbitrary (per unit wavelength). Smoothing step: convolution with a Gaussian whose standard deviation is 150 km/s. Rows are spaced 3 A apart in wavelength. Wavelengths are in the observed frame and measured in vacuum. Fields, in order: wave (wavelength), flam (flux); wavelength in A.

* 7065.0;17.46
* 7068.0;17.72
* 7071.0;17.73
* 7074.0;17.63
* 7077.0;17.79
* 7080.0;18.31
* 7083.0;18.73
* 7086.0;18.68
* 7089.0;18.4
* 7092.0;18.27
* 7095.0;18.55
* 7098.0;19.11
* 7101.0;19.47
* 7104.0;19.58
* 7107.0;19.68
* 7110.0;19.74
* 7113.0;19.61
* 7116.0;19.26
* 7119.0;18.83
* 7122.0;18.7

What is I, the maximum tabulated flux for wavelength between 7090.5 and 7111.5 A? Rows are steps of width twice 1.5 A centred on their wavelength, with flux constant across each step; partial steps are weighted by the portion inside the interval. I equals 19.74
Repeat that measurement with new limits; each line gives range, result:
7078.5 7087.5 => 18.73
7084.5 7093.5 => 18.68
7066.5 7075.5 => 17.73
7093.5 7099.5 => 19.11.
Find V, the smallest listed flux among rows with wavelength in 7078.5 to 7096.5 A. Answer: 18.27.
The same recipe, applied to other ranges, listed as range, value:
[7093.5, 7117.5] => 18.55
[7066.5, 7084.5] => 17.63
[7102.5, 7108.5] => 19.58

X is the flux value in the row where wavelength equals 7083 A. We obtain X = 18.73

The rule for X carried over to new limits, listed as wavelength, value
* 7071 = 17.73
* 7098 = 19.11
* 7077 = 17.79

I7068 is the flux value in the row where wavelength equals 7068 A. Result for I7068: 17.72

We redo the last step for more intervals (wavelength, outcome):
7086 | 18.68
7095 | 18.55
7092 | 18.27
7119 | 18.83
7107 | 19.68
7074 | 17.63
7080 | 18.31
